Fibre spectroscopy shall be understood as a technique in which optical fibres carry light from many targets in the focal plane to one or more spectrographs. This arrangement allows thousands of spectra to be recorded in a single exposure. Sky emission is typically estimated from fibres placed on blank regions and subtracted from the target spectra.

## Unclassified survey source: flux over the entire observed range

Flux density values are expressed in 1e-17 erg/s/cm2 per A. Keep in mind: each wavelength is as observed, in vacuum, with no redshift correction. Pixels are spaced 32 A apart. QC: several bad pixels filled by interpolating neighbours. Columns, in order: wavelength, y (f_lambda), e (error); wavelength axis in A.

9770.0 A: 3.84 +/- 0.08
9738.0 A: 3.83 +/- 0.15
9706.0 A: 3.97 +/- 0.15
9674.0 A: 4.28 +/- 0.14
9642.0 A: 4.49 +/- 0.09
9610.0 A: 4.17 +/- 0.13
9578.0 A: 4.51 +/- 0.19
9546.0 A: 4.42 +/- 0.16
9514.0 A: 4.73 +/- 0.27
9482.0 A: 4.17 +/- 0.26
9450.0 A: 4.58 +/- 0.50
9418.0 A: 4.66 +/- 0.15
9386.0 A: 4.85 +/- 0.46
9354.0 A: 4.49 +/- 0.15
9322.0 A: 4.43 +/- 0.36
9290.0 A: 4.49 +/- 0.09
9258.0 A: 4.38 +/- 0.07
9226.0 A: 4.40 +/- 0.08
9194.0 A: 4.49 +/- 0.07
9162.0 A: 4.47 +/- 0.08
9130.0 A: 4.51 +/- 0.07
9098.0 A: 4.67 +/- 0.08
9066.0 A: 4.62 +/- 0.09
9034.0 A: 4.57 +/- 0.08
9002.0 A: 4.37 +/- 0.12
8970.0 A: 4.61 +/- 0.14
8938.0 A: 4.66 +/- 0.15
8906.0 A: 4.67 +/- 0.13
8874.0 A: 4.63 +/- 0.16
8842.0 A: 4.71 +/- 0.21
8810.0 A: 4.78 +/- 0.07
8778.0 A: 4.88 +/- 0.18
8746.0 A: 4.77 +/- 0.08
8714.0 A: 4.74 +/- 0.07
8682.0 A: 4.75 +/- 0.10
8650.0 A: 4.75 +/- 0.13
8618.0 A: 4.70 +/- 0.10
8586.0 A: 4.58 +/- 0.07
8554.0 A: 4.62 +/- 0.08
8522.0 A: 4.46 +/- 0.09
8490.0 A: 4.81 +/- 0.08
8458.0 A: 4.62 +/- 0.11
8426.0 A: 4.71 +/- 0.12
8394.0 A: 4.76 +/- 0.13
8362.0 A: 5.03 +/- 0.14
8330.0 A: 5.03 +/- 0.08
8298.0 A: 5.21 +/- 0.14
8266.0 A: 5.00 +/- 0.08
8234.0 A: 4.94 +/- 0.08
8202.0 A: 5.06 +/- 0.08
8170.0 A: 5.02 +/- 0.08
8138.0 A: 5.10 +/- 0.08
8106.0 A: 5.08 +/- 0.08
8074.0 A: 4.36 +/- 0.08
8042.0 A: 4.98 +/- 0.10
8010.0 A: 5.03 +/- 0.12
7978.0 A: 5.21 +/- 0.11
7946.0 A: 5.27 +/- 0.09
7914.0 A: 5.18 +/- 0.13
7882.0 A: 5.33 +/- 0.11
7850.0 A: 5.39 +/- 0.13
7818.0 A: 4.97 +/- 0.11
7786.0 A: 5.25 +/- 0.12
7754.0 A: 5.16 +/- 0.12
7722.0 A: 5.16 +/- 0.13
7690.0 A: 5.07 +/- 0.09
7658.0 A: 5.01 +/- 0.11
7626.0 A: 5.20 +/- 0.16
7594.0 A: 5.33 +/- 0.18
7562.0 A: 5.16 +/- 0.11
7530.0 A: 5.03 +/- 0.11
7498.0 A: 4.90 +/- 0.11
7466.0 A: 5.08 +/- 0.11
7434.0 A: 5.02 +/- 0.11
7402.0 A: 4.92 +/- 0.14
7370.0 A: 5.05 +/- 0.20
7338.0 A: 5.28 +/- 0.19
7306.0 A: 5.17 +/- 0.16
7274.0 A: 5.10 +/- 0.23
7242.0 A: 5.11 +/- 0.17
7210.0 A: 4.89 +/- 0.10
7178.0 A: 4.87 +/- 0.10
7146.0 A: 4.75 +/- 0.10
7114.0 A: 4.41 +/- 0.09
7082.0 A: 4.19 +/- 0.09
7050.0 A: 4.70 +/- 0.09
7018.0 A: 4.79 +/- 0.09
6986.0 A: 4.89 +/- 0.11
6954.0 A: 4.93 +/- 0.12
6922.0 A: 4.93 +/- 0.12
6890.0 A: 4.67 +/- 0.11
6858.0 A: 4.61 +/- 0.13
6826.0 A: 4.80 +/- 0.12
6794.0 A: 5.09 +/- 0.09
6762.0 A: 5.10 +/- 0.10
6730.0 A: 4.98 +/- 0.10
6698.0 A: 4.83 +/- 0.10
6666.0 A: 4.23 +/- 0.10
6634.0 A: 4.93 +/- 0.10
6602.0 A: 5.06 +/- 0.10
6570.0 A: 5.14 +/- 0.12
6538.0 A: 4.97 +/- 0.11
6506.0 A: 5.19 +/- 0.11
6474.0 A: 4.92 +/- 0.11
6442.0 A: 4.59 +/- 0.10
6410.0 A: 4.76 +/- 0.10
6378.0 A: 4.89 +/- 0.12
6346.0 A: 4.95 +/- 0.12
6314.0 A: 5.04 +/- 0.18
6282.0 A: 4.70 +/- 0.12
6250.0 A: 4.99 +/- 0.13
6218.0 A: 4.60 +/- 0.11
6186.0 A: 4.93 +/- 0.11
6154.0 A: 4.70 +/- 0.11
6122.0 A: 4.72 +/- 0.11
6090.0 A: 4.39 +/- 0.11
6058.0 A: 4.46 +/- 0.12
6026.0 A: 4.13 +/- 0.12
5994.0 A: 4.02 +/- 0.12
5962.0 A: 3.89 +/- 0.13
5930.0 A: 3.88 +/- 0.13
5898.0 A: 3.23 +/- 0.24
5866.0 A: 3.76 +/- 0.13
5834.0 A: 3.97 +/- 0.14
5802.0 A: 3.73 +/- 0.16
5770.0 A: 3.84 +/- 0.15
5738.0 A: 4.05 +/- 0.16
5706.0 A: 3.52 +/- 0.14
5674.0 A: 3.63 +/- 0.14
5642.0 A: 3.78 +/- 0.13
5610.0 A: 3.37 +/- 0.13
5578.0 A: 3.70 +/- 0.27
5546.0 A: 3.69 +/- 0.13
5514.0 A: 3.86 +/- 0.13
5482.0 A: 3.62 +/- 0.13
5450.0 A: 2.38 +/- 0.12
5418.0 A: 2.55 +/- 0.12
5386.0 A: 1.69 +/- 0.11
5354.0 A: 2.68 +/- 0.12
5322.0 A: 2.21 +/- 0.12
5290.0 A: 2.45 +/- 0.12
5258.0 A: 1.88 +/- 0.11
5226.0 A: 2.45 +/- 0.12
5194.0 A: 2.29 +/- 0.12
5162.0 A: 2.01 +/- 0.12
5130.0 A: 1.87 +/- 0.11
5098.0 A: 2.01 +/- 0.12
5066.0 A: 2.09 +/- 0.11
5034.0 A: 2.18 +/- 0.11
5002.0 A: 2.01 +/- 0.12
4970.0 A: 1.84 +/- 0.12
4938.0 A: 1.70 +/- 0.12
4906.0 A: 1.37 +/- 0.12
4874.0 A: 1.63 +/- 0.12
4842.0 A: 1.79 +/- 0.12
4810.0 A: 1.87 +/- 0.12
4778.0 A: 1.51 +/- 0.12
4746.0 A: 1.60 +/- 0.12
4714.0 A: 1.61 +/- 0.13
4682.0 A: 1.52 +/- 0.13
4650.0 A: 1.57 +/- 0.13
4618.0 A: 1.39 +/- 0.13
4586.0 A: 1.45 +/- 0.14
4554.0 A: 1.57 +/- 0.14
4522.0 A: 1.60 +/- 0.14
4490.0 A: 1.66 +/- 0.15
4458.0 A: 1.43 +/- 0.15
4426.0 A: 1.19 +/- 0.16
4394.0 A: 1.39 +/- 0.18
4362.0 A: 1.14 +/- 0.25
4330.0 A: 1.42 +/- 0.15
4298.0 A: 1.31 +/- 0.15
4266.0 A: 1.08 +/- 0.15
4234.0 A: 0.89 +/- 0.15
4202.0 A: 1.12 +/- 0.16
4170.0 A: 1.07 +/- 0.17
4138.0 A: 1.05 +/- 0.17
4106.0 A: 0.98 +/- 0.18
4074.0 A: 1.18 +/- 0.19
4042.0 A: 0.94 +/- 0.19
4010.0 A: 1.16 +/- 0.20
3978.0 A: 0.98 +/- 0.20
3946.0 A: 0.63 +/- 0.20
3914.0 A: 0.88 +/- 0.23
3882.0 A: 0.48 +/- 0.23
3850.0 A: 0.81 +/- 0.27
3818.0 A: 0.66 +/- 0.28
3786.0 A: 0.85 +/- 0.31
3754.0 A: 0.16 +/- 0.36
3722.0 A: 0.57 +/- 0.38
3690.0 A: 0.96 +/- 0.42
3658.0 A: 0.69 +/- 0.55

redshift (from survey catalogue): 0.370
